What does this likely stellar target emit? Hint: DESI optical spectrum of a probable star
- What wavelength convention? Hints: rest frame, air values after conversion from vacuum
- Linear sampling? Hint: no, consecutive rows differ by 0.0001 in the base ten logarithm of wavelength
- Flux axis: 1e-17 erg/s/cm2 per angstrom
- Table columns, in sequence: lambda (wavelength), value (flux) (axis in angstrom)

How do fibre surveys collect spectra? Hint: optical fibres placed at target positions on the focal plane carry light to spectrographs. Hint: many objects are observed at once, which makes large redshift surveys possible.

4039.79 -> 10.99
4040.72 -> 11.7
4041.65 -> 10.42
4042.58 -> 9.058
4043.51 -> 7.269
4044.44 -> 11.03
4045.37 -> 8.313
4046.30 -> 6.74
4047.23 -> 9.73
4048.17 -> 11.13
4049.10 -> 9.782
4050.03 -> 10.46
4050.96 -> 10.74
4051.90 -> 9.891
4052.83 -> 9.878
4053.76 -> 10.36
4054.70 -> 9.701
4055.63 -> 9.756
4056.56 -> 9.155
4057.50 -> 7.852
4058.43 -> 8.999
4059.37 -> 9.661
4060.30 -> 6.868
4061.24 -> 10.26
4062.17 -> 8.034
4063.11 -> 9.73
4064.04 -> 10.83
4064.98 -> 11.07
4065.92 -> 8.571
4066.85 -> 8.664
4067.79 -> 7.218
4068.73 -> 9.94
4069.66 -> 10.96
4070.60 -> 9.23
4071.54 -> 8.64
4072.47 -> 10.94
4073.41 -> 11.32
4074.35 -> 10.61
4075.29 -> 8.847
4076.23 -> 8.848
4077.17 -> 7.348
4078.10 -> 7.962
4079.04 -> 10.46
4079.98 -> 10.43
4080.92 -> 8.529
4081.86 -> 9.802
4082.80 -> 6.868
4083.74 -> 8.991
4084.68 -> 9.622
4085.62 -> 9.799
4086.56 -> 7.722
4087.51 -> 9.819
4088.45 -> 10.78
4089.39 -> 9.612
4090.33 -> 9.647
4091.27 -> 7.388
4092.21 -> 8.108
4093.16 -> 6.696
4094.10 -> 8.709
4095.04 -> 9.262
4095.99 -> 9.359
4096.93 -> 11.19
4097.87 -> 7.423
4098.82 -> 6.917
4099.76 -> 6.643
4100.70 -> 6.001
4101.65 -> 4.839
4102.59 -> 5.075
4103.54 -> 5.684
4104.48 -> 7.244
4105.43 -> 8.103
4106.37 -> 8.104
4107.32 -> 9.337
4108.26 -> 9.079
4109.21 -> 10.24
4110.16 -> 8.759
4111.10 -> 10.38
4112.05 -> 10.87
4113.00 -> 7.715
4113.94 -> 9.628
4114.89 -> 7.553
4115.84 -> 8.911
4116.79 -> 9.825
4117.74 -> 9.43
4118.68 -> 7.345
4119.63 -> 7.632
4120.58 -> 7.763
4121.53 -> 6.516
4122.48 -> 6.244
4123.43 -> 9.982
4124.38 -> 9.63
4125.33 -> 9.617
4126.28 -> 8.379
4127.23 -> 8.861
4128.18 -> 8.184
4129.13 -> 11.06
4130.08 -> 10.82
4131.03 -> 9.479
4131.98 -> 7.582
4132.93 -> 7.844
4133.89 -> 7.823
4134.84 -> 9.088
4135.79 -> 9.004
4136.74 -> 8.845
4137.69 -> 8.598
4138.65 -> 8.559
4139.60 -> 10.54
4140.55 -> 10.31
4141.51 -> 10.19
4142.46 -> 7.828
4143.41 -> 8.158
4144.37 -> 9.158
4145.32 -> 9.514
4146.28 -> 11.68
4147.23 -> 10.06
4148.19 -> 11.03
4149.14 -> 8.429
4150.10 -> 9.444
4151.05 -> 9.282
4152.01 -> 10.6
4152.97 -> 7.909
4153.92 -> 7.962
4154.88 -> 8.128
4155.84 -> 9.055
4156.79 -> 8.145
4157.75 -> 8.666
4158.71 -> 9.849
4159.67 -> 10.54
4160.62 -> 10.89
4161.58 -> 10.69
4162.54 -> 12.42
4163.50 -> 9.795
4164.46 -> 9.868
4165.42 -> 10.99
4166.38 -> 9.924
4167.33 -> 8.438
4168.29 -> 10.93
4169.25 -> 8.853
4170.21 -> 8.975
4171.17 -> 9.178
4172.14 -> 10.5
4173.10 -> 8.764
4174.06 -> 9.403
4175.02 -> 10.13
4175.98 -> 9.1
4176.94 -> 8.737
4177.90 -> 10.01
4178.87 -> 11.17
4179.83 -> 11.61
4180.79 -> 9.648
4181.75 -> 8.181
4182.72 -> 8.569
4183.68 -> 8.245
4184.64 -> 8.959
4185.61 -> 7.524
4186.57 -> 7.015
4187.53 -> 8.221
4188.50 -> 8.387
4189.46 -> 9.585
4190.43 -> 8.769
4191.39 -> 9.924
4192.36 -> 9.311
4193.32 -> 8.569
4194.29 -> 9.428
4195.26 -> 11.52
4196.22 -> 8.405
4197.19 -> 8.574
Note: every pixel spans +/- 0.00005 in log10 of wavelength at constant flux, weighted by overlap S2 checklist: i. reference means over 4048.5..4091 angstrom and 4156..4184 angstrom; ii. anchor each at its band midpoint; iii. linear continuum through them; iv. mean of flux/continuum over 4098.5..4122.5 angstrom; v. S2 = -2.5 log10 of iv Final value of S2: 0.20 mag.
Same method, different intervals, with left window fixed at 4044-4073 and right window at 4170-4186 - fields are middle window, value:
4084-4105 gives 0.17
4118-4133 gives 0.10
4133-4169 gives -0.01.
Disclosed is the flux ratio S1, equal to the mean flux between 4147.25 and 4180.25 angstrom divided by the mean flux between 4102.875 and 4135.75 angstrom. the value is 1.1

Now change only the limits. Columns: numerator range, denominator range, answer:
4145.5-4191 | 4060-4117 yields 1.07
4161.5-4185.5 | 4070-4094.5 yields 1.06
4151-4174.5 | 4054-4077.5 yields 1.03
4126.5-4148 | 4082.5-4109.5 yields 1.13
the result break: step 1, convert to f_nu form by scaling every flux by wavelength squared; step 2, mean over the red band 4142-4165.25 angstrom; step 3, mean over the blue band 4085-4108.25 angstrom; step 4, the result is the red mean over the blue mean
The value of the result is 1.2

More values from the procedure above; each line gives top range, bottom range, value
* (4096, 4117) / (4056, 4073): 0.90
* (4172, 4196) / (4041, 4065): 1.04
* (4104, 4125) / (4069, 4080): 0.92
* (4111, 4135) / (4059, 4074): 0.95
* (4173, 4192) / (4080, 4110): 1.14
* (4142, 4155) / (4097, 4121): 1.17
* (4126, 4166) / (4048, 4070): 1.03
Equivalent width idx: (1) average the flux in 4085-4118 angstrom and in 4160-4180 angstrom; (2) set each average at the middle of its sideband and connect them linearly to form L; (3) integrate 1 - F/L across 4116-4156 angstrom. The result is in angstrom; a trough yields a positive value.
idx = 1.1 angstrom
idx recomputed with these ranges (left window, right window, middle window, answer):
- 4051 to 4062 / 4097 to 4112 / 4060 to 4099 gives -2.6 angstrom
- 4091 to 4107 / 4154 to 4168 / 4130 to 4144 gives -0.1 angstrom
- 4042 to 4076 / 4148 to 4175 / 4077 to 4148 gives 6.1 angstrom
